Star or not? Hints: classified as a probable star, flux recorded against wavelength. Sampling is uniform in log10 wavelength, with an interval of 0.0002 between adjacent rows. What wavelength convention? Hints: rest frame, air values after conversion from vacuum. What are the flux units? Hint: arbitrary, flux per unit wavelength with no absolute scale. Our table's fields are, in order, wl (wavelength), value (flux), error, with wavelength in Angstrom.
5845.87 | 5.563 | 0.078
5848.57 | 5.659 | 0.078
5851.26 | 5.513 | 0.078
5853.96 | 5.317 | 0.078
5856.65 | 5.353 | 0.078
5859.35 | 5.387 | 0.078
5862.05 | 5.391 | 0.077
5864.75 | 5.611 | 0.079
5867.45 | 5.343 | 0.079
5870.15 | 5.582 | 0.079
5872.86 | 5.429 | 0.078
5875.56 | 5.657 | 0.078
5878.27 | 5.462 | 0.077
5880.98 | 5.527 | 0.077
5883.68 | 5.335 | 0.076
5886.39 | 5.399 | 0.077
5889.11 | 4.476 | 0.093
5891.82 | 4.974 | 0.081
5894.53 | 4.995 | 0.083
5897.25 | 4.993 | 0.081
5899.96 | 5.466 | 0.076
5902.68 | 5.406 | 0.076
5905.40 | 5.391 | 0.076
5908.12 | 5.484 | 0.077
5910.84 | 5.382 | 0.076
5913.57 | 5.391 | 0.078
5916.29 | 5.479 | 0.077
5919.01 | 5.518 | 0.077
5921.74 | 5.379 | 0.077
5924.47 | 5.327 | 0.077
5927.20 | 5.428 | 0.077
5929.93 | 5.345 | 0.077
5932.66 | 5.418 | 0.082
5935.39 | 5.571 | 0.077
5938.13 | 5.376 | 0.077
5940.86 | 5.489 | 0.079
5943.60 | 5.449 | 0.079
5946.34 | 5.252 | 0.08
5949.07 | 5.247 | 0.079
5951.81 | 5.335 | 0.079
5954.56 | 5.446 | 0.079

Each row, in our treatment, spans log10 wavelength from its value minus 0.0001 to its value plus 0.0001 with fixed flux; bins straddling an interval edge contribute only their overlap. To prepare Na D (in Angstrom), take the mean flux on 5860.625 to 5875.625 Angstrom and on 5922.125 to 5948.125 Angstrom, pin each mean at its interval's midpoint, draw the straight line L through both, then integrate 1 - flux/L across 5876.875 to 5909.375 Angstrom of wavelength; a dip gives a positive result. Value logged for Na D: 1.3 Angstrom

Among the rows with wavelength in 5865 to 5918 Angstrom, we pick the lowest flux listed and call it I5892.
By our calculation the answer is 4.476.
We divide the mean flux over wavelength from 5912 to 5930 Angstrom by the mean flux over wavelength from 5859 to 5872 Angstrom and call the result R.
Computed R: 0.99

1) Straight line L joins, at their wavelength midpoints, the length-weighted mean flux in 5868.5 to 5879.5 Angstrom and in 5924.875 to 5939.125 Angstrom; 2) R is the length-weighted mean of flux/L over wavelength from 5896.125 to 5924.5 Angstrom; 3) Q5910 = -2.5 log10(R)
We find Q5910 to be 0.01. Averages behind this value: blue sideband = 5.53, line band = 5.39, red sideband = 5.42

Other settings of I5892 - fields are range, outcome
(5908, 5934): 5.327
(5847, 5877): 5.317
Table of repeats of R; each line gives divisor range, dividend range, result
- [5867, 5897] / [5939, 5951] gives 1.02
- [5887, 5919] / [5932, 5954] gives 1.03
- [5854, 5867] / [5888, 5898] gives 0.90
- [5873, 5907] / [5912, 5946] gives 1.03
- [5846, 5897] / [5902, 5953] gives 1.01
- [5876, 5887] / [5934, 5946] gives 1.00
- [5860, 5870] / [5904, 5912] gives 0.99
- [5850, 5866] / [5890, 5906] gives 0.95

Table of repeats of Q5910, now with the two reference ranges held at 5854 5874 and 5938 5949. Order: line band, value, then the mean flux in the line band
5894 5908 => 0.03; 5.29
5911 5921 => -0.01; 5.45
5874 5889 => 0.01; 5.39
